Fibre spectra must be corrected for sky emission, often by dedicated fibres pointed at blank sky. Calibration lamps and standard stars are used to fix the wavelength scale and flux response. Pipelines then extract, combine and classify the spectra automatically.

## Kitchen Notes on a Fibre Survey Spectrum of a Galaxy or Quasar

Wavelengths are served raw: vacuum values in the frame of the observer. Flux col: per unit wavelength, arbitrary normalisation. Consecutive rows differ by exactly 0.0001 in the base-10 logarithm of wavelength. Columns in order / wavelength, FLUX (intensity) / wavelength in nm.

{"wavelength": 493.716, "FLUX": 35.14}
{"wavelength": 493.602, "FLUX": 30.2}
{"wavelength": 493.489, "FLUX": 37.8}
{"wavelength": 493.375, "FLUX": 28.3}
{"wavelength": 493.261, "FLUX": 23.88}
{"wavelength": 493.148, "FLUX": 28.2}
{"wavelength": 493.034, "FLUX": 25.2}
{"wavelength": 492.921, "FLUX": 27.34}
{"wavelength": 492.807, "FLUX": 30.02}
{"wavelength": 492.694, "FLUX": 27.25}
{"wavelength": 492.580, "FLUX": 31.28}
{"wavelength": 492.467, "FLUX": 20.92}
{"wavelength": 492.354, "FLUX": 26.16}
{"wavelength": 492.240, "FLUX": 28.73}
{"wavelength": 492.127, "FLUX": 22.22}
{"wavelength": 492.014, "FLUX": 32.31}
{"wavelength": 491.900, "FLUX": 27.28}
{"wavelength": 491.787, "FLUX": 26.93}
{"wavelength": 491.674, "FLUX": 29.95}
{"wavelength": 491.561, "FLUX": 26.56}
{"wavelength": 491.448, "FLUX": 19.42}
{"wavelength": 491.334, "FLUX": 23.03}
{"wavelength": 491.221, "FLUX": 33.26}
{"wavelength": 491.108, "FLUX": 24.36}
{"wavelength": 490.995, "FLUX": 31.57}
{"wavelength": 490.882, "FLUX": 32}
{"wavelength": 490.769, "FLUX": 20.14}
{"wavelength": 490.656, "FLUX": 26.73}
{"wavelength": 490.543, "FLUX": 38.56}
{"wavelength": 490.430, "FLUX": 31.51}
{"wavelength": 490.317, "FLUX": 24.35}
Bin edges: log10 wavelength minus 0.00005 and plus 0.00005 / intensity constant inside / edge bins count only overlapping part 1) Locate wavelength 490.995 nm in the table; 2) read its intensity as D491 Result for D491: 31.57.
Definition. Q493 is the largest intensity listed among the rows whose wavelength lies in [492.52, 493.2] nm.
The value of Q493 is 31.28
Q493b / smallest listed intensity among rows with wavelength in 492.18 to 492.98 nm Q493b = 20.92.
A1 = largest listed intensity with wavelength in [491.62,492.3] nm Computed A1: 32.31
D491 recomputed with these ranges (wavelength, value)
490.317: 24.35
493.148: 28.2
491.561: 26.56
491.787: 26.93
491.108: 24.36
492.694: 27.25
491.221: 33.26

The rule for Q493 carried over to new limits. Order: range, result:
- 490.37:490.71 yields 38.56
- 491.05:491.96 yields 33.26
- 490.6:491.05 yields 32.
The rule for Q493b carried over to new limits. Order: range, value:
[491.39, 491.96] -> 19.42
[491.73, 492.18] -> 22.22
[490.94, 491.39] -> 23.03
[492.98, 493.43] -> 23.88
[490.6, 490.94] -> 20.14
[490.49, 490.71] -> 26.73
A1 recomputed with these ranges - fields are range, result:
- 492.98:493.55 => 37.8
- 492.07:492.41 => 28.73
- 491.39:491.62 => 26.56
